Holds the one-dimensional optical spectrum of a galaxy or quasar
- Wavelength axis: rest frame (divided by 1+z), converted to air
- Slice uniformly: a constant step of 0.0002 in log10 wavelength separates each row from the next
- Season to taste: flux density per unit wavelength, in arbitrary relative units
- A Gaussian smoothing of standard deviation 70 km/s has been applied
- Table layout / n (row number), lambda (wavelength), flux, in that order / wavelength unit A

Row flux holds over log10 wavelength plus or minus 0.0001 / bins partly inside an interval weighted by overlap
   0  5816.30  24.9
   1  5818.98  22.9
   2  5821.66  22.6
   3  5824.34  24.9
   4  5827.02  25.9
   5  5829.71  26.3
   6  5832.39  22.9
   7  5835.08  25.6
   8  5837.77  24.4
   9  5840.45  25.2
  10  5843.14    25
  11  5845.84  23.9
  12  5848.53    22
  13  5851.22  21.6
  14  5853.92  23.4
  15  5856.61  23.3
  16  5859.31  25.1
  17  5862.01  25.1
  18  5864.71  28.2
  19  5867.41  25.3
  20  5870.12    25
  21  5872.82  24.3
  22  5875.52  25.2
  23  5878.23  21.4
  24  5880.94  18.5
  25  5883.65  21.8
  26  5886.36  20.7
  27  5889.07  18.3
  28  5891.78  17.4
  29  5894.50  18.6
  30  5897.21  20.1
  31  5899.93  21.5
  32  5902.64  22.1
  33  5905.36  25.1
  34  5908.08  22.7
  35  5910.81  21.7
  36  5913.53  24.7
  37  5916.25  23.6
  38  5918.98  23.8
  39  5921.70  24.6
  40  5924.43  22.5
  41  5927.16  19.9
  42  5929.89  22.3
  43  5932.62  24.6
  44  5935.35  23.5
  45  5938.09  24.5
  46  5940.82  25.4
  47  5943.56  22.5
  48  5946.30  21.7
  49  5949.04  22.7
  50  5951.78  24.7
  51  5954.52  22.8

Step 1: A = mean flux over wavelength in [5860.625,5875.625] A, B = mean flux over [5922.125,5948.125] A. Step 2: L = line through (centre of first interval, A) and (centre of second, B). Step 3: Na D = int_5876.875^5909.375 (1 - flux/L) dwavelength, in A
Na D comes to 5.2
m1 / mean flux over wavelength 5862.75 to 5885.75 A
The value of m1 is 23.6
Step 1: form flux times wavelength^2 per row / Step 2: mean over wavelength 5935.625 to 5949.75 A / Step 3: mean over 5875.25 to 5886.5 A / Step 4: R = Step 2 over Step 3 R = 1.1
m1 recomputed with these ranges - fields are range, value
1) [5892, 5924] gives 22.4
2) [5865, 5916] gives 22.1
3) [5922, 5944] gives 23.2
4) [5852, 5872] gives 24.9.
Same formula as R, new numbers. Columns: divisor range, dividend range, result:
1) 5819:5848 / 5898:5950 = 0.97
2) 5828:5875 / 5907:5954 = 0.97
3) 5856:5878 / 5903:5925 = 0.96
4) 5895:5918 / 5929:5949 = 1.05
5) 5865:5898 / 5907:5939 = 1.09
